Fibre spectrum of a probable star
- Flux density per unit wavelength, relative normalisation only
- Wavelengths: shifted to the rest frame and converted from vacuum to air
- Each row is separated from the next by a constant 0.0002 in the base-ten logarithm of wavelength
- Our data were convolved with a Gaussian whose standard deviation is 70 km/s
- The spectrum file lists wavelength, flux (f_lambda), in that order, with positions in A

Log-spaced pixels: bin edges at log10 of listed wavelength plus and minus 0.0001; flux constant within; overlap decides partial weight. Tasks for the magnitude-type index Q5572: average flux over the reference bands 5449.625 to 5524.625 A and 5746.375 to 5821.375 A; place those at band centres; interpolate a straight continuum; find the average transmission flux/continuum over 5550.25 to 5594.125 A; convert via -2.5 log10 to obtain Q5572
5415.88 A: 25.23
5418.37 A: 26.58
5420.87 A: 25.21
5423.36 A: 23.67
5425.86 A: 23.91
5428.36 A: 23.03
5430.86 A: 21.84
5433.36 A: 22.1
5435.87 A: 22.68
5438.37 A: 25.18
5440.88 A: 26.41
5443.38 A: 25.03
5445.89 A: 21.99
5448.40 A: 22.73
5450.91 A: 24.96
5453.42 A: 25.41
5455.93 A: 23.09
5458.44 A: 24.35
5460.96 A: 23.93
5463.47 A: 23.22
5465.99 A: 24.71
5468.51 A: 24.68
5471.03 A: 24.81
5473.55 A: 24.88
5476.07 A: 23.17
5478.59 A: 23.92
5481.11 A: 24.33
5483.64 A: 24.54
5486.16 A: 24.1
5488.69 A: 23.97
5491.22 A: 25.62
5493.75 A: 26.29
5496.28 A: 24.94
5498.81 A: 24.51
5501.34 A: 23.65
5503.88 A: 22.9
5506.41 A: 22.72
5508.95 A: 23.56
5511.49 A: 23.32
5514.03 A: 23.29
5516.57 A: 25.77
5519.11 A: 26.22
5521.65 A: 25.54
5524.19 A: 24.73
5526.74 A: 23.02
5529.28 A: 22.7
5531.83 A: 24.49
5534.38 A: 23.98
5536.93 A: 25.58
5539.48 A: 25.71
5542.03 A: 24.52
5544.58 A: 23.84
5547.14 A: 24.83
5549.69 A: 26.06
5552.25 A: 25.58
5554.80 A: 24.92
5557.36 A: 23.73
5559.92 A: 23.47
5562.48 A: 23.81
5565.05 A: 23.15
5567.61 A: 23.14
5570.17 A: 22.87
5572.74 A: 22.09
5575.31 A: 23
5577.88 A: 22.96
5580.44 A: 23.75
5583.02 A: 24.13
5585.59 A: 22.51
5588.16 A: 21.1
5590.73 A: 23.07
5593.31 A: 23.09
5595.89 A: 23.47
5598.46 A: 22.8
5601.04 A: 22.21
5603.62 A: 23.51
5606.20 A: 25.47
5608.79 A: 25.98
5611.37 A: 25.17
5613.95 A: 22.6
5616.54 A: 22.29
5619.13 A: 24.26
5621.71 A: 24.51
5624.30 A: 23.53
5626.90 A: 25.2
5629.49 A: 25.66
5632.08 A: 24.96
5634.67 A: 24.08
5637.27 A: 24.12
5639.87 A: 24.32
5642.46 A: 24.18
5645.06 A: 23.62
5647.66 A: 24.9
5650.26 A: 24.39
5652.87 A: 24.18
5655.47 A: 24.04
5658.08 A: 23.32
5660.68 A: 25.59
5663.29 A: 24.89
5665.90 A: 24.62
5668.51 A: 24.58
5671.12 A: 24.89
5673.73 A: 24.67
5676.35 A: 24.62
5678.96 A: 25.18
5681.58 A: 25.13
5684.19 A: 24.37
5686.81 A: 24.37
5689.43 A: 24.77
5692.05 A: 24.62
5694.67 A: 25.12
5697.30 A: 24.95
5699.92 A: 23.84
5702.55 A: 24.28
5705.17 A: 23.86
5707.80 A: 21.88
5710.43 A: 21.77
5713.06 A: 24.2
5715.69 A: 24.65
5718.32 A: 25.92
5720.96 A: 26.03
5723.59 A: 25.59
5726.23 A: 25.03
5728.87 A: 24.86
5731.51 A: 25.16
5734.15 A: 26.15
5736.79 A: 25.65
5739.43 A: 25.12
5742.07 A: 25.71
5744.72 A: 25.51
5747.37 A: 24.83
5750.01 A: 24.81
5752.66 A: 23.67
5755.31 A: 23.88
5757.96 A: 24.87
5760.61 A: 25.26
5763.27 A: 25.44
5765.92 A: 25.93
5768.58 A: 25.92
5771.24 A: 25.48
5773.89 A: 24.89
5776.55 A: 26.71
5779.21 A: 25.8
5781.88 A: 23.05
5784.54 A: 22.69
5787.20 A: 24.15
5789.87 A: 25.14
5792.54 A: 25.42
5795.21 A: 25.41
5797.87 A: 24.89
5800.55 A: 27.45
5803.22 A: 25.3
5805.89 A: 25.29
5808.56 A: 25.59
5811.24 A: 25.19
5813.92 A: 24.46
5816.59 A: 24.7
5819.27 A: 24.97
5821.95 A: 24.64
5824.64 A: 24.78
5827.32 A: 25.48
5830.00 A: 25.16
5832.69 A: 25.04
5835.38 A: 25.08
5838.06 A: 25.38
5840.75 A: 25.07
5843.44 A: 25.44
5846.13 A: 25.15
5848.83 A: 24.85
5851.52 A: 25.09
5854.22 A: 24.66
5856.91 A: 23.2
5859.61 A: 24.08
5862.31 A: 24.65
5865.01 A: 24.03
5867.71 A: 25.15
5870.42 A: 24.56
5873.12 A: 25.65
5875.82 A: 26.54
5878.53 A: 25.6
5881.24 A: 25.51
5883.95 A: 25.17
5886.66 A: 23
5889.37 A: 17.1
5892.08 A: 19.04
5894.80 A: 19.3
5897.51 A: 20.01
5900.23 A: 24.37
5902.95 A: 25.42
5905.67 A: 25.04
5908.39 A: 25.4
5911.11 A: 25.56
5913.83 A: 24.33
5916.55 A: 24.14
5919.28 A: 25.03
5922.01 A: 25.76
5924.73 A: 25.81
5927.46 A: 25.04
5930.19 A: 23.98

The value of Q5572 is 0.054 mag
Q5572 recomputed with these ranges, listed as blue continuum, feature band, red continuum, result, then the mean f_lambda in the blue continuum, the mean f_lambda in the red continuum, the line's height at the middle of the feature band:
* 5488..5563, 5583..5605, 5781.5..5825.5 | 0.080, 24.5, 24.9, 24.6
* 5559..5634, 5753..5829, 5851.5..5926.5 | -0.053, 23.6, 24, 23.9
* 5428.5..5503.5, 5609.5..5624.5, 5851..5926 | 0.012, 24.1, 24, 24.1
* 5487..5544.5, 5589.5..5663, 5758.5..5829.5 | 0.026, 24.4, 25.2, 24.7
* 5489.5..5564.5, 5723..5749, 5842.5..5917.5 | -0.051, 24.4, 24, 24.2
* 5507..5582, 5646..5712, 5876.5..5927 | -0.017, 24.1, 23.7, 24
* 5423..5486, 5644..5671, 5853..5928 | -0.020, 24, 24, 24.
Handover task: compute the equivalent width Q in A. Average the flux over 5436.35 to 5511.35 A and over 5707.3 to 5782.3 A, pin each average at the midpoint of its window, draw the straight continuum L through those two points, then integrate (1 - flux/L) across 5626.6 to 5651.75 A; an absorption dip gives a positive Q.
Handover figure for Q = 0.2 A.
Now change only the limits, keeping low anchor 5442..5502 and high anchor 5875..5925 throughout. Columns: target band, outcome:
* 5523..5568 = -0.2 A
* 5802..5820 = -0.9 A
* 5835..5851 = -0.9 A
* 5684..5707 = -0.4 A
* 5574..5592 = 0.9 A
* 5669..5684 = -0.5 A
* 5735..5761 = -1.1 A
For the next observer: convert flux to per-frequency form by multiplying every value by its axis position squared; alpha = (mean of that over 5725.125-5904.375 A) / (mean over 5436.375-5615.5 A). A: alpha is 1.13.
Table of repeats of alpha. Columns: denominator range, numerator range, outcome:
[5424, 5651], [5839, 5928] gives 1.14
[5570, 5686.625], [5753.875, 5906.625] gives 1.10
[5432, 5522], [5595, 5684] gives 1.07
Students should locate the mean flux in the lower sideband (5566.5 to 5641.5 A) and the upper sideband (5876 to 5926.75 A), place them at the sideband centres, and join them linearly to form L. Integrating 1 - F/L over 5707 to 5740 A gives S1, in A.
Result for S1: -1.56 A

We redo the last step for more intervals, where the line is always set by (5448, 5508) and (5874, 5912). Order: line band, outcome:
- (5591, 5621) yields 0.33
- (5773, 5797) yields -1.24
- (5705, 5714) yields 0.38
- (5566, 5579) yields 0.66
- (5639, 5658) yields -0.23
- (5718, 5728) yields -0.78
